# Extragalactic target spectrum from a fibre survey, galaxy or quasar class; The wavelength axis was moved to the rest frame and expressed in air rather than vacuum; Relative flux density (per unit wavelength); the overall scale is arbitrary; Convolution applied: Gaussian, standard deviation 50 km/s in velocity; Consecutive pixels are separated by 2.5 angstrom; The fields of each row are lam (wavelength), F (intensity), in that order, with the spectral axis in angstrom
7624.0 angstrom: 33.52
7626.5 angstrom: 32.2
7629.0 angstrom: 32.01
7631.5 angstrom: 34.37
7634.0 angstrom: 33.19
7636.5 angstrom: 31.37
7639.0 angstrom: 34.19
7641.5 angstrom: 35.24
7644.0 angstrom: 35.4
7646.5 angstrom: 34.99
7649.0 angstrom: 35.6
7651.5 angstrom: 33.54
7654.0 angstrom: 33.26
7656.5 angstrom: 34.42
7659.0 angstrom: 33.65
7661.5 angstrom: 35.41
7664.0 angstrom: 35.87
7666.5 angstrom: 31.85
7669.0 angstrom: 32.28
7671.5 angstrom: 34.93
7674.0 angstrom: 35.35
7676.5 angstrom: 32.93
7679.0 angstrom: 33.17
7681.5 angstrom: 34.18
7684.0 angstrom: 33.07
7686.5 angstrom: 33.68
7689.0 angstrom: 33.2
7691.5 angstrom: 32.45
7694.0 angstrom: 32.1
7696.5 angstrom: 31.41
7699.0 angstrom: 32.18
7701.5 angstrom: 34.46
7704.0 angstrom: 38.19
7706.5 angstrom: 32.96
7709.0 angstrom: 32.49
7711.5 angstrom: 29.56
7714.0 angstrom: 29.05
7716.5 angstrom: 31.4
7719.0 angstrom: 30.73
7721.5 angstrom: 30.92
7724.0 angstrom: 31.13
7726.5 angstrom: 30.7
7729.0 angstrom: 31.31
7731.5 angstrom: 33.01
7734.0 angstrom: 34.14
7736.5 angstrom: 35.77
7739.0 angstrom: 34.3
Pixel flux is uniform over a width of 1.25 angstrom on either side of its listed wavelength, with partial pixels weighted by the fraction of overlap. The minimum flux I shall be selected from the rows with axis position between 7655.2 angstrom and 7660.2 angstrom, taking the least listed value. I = 33.65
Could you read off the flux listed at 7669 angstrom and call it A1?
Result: 32.28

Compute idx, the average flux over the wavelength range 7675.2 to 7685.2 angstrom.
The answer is 33.3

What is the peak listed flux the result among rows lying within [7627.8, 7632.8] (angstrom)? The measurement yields 34.37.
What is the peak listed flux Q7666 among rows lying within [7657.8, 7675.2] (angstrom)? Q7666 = 35.87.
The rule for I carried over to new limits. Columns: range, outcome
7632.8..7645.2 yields 31.37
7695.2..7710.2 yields 31.41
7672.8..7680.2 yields 32.93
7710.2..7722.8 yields 29.05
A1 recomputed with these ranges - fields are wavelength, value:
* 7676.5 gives 32.93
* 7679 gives 33.17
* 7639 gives 34.19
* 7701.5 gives 34.46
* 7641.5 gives 35.24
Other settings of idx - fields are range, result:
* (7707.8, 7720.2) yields 30.6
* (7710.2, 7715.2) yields 29.3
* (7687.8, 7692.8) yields 32.8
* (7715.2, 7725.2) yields 31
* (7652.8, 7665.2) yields 34.5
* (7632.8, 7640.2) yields 32.9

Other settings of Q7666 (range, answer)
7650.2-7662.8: 35.41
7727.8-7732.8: 33.01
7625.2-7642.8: 35.24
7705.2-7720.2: 32.96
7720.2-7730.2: 31.31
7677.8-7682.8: 34.18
